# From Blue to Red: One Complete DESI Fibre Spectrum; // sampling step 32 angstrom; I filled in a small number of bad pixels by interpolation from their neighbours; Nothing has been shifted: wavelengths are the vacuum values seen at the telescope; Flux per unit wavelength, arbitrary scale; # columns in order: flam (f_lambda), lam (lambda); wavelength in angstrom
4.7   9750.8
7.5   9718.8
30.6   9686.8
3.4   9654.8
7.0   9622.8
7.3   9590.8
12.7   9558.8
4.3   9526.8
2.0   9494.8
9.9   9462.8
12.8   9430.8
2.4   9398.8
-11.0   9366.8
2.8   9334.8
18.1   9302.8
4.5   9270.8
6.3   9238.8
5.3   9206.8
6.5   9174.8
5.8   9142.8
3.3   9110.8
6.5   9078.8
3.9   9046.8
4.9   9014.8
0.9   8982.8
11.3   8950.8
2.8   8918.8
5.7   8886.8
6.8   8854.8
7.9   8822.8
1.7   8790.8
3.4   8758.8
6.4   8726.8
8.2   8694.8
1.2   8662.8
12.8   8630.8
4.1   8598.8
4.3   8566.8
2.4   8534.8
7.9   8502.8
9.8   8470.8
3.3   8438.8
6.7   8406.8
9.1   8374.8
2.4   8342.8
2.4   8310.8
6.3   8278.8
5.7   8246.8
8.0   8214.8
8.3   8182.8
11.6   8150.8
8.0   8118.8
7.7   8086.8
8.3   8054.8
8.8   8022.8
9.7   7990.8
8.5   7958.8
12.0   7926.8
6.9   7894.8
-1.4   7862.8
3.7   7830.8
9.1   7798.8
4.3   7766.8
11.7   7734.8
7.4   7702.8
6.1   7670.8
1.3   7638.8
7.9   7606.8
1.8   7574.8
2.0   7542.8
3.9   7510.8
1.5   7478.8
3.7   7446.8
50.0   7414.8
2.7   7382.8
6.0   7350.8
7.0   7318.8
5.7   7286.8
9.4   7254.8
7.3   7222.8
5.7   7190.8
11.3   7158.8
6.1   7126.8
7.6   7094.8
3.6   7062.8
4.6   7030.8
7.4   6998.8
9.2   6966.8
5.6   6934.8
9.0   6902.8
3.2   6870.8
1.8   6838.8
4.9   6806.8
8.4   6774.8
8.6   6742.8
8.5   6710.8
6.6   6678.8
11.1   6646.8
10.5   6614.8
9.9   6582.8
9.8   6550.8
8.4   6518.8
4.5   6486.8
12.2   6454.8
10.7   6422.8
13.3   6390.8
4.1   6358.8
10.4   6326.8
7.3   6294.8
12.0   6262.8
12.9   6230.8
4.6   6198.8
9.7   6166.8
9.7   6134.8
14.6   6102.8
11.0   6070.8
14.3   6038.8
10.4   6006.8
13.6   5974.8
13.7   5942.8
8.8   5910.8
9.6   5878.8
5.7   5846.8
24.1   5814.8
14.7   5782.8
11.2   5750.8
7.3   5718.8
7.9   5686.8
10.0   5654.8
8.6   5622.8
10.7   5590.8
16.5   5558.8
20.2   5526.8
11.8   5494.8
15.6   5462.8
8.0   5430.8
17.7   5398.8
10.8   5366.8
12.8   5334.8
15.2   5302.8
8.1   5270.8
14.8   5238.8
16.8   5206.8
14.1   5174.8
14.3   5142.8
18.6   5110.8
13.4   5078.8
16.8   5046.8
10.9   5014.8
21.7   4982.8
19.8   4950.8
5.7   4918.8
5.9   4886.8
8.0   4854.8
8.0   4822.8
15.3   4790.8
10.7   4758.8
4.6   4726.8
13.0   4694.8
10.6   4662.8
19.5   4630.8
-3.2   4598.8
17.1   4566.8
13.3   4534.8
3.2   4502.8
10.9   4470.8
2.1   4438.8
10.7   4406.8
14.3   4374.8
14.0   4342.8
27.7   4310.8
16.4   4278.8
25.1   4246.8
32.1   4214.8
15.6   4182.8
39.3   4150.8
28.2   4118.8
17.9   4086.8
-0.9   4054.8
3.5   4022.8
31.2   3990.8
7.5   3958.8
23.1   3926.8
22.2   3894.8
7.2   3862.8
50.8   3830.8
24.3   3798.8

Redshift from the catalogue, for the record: 0.990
